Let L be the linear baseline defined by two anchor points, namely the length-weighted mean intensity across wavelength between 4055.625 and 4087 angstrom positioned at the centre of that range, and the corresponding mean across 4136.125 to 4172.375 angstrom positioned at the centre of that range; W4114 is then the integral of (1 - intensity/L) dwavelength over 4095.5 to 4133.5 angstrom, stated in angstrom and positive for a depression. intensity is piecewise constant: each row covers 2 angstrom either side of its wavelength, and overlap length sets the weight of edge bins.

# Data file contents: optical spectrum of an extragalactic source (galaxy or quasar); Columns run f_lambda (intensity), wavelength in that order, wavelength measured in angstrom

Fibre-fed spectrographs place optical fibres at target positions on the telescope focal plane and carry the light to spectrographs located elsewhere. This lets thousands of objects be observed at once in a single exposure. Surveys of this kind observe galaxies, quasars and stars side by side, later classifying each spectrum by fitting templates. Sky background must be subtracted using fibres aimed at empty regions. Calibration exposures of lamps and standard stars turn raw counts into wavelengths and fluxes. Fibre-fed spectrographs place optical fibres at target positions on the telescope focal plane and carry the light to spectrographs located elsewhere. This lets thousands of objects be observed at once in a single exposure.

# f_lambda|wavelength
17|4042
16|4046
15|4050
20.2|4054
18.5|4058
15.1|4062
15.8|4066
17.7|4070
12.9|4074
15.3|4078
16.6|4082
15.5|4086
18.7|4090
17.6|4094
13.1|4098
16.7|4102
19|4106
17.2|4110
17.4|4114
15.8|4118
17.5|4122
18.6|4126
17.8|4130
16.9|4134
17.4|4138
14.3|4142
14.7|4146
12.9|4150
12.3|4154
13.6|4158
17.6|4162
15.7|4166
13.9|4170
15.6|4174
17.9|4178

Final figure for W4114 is -4.2 angstrom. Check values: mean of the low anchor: 16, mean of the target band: 17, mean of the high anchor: 14.7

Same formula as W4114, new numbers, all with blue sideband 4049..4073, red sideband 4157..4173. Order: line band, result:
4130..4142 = -0.76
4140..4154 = 1.69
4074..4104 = 0.95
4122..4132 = -1.34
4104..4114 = -1.08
